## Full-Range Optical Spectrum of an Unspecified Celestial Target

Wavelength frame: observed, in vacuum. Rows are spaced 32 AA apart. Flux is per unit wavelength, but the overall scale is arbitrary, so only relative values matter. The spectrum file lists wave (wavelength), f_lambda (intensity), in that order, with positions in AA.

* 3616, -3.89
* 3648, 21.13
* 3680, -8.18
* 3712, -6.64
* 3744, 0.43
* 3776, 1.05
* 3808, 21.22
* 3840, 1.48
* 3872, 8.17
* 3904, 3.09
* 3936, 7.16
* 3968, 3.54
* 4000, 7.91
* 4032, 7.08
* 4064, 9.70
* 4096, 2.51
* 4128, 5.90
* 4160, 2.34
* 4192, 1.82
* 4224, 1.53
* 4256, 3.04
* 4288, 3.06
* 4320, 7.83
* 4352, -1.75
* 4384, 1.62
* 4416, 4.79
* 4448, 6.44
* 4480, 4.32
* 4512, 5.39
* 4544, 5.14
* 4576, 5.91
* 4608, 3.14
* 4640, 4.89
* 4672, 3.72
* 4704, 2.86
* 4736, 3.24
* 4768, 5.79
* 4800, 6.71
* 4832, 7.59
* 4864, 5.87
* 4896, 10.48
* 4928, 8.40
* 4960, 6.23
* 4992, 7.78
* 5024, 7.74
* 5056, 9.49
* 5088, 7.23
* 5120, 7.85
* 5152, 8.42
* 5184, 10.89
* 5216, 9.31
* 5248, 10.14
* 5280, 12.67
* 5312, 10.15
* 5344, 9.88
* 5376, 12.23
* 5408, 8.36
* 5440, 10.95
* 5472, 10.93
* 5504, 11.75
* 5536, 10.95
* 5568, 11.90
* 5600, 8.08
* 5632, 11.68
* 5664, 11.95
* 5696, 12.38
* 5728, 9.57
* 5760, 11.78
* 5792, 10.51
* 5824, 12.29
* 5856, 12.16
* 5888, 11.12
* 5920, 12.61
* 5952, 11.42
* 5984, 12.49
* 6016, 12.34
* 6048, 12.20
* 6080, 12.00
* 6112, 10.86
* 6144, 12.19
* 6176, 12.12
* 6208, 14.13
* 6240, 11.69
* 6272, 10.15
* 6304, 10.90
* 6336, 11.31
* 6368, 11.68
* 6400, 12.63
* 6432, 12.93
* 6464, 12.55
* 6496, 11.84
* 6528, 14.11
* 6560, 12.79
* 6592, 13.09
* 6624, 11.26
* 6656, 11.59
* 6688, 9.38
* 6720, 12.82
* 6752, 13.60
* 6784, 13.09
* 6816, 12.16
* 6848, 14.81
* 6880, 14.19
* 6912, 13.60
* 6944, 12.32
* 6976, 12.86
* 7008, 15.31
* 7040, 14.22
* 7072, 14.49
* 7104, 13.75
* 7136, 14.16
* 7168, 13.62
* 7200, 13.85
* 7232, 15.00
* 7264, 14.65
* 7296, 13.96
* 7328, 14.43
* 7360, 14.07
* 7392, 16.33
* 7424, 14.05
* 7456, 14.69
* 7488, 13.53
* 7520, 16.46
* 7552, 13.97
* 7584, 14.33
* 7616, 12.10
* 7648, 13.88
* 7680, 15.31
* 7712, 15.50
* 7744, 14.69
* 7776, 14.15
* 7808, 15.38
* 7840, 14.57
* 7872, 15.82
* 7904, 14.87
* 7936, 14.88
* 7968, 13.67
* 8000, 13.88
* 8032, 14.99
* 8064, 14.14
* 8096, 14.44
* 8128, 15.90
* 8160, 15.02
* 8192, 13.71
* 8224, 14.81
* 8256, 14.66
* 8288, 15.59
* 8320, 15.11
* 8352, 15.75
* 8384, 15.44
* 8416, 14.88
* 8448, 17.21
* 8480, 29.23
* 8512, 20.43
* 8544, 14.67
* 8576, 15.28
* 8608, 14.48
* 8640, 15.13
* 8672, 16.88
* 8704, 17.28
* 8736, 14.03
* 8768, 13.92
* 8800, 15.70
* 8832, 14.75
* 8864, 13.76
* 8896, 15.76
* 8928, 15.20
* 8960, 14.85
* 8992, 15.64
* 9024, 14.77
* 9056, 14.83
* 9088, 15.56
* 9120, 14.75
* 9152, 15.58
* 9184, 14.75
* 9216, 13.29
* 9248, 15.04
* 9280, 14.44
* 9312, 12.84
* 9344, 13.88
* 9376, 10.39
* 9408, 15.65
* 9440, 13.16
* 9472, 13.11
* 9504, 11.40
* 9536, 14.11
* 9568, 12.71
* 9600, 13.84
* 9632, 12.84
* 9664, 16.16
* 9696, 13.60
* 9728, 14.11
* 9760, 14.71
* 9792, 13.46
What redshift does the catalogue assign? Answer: 0.291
